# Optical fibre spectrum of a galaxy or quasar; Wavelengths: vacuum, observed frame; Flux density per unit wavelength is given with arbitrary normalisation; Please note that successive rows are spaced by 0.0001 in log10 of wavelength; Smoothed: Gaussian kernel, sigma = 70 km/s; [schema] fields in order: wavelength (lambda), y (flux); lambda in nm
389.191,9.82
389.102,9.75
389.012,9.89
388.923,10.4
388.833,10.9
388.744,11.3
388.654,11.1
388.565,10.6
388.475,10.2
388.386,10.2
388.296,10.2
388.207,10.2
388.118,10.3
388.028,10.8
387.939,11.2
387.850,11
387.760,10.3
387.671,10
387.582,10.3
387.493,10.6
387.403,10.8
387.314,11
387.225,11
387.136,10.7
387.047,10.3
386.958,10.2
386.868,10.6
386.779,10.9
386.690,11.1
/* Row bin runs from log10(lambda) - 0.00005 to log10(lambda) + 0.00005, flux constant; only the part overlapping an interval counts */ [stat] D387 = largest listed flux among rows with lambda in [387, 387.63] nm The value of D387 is 11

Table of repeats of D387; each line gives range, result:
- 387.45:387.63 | 10.6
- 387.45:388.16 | 11.2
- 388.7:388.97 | 11.3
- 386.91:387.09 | 10.3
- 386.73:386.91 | 10.9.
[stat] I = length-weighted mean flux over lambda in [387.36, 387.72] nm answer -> 10.4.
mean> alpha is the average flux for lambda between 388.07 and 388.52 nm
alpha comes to 10.2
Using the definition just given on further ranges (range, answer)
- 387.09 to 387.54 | 10.8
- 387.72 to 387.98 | 10.8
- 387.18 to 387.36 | 11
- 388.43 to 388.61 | 10.4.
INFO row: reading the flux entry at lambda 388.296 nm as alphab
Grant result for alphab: 10.2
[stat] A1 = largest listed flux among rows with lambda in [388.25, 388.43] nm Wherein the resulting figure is 10.2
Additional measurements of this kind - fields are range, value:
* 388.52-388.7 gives 11.1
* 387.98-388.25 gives 10.8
